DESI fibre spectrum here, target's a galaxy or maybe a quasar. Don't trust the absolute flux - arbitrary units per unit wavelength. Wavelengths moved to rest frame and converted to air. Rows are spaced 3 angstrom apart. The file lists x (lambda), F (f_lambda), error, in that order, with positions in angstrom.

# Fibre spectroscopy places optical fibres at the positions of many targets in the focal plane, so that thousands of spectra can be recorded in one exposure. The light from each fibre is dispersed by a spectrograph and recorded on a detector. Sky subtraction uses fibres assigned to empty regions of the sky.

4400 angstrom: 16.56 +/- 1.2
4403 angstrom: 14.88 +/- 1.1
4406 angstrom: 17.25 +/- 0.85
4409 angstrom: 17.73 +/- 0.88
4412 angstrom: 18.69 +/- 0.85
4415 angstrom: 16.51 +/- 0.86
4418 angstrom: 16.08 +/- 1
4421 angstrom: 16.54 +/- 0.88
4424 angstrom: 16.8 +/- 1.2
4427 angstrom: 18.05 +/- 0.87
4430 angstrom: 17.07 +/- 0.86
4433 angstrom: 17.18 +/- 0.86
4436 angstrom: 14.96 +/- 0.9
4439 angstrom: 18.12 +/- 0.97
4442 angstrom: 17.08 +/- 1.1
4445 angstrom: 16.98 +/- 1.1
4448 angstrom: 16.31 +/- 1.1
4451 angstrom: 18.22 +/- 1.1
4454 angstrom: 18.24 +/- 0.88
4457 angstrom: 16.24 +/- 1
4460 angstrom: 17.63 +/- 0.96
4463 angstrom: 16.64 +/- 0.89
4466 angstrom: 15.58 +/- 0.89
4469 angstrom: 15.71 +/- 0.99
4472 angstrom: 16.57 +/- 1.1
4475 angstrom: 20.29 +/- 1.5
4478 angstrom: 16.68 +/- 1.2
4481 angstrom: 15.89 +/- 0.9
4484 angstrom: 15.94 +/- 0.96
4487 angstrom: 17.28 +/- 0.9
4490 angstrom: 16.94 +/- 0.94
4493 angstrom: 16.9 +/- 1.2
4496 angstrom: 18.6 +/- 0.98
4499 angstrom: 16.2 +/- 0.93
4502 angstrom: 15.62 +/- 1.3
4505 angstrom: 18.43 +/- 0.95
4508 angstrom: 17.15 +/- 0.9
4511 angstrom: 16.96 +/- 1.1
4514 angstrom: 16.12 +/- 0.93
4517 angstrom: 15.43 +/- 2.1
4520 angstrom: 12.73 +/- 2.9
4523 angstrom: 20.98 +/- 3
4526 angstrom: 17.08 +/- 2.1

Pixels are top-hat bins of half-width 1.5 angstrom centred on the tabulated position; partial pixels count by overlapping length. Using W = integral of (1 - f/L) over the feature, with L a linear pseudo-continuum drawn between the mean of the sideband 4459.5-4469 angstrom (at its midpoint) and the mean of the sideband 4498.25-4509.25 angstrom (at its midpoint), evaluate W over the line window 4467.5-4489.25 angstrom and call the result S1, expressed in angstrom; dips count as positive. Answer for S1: -0.47 angstrom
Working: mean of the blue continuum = 16.4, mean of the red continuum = 16.9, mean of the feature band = 16.9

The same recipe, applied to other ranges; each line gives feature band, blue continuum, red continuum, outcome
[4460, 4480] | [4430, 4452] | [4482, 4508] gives 0.0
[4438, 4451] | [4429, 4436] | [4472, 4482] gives -0.2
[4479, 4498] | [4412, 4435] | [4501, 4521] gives -0.6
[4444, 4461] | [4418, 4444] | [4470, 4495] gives -0.3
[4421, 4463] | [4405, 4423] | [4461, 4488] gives -0.4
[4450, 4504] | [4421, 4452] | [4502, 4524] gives -0.4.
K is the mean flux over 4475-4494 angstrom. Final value 16.9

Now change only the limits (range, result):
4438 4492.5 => 17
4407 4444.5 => 17.1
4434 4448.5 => 16.7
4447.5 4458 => 17.4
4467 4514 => 17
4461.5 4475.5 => 16.7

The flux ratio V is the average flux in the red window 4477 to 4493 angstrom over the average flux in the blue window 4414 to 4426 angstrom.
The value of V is 1.00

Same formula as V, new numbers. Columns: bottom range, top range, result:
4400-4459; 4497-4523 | 0.97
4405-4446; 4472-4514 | 1.00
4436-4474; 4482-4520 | 0.98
